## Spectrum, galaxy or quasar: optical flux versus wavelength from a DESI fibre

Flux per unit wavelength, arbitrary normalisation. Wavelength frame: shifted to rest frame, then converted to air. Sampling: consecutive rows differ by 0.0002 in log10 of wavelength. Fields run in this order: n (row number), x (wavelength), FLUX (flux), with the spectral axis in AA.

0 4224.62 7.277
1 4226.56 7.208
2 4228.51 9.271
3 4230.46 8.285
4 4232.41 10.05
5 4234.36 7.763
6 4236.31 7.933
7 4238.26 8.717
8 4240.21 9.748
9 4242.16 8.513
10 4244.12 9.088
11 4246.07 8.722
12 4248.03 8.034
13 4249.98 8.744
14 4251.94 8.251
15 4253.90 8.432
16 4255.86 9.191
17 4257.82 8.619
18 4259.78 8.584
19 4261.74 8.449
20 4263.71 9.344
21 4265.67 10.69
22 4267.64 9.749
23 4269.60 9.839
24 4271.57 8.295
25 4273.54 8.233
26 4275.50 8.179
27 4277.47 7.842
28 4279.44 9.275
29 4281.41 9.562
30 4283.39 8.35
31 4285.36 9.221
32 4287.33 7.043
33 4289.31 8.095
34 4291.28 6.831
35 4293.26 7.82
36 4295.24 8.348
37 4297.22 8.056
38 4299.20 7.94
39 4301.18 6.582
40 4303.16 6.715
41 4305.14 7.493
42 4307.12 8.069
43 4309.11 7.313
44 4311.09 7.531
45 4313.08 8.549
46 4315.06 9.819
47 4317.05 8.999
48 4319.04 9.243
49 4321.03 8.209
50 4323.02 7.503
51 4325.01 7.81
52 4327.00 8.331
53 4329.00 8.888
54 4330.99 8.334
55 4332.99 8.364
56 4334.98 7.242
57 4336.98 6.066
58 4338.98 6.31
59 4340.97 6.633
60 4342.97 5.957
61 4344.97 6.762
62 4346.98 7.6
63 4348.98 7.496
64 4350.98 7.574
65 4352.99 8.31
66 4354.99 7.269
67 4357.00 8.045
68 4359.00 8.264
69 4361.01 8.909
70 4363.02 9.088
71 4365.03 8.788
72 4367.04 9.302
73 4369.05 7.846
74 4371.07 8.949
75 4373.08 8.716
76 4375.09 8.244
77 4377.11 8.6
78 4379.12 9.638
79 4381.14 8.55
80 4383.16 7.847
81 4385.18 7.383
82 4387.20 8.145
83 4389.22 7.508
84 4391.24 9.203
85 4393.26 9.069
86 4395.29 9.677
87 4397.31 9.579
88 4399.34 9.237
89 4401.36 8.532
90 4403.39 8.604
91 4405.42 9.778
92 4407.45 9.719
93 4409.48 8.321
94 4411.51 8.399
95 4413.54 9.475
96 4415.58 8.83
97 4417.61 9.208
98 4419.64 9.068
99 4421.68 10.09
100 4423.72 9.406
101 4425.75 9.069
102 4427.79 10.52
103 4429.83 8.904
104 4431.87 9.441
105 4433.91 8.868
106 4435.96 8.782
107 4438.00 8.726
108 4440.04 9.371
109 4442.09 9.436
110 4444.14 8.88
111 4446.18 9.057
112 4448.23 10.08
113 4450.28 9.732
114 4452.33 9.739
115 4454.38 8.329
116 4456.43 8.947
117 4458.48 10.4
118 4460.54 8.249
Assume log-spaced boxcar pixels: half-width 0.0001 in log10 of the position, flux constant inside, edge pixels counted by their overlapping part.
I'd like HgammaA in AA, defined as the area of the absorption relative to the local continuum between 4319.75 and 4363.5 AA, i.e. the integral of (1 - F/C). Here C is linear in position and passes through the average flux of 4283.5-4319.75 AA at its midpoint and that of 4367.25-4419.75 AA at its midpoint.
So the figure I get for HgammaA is 3.4 AA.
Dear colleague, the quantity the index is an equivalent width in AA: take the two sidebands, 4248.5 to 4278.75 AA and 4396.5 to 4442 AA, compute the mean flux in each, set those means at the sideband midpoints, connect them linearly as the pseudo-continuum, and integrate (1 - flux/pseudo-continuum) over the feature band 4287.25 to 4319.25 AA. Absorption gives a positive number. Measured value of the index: 3.6 AA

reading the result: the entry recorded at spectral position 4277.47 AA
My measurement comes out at 7.842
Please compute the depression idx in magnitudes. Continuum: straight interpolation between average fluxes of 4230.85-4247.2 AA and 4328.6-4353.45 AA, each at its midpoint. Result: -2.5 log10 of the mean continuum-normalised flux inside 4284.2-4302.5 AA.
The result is 0.03 mag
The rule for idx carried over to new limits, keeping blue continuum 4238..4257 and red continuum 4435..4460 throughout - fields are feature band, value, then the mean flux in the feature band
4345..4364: 0.13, 7.99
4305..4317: 0.08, 8.24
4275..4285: 0.02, 8.7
